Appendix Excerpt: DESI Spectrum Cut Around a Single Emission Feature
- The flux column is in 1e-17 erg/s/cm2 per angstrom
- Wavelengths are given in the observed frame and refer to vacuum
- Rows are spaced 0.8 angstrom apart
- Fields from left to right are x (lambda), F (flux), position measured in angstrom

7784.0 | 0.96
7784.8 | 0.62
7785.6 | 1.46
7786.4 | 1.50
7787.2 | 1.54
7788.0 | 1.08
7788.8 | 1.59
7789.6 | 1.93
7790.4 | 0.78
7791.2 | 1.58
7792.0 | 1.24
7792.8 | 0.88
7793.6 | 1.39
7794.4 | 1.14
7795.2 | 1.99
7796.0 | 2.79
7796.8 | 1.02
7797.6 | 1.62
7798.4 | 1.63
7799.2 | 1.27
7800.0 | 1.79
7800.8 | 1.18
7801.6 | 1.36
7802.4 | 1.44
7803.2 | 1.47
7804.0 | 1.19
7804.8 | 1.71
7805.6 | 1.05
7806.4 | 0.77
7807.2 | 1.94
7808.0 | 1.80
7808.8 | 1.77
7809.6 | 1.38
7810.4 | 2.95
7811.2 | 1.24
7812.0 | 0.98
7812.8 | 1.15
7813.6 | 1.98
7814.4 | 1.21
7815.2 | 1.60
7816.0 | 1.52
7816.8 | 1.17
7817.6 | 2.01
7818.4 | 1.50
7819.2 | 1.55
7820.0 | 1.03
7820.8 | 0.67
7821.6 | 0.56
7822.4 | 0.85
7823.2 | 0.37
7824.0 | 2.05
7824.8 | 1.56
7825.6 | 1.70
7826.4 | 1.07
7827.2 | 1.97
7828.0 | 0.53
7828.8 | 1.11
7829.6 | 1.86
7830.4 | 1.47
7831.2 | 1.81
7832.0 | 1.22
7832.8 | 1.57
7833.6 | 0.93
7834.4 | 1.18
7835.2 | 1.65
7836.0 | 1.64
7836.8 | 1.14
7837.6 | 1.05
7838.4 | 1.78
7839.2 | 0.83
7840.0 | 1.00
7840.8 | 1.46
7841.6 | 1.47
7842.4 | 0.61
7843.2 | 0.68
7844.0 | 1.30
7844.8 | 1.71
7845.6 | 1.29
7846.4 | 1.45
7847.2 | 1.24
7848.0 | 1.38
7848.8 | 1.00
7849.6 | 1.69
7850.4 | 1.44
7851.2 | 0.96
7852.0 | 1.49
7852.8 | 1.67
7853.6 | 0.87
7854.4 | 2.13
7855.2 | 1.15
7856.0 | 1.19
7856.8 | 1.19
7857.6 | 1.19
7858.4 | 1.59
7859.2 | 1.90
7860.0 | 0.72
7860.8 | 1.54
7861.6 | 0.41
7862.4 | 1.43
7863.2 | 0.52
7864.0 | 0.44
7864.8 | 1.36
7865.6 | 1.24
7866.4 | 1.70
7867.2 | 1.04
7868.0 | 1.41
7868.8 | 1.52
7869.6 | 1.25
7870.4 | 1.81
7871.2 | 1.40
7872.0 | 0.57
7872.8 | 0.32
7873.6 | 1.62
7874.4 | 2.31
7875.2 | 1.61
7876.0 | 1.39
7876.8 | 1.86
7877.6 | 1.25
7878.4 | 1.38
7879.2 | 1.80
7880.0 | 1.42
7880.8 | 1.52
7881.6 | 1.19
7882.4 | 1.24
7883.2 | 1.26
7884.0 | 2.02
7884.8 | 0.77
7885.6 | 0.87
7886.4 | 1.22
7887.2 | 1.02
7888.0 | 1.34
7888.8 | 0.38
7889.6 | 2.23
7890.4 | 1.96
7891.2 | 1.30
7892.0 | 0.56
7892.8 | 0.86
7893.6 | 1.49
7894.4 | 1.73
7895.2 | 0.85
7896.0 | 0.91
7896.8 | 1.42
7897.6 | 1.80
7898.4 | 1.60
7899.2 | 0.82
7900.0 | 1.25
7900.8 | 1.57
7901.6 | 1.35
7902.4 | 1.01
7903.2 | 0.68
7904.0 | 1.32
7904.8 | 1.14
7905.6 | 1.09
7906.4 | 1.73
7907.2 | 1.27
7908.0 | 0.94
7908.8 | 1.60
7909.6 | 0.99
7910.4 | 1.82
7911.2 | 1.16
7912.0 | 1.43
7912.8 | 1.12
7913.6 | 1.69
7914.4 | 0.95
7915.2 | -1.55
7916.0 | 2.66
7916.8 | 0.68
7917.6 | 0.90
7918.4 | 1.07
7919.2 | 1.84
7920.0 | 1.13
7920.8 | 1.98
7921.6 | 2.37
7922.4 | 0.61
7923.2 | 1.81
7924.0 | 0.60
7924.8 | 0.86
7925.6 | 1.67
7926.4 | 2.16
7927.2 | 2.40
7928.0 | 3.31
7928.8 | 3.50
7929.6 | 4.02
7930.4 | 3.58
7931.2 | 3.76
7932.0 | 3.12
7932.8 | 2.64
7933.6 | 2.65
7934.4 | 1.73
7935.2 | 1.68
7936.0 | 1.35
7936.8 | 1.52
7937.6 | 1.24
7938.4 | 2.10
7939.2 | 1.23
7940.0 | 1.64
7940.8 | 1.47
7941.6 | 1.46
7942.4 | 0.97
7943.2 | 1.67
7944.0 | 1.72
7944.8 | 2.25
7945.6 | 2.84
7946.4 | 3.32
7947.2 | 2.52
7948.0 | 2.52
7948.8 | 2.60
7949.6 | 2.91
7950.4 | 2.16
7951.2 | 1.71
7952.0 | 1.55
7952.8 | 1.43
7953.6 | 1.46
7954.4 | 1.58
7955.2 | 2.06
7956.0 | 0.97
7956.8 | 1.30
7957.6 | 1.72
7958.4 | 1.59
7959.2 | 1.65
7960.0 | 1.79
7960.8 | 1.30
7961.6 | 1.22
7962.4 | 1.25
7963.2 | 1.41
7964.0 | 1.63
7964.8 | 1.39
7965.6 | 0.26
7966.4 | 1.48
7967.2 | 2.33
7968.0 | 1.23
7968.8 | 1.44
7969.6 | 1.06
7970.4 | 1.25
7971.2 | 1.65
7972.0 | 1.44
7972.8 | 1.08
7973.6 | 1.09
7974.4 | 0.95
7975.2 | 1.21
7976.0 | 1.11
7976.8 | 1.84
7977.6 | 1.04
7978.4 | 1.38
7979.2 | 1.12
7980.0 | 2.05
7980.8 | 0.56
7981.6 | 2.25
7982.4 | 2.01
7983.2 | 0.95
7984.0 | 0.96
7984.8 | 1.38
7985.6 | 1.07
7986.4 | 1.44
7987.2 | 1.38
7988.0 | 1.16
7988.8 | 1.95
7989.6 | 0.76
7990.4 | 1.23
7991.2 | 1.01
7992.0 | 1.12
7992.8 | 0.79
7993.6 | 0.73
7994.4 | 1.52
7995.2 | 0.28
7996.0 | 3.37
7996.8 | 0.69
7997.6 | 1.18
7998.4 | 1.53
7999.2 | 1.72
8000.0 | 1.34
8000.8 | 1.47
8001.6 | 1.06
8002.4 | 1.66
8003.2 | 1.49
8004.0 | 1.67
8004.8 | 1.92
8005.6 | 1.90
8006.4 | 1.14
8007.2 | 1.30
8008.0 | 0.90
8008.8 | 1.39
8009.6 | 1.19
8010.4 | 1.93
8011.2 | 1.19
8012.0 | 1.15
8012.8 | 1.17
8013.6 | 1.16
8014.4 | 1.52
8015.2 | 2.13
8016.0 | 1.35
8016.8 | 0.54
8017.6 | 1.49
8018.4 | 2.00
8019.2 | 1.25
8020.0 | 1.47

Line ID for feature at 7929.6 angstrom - [S II] 6716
